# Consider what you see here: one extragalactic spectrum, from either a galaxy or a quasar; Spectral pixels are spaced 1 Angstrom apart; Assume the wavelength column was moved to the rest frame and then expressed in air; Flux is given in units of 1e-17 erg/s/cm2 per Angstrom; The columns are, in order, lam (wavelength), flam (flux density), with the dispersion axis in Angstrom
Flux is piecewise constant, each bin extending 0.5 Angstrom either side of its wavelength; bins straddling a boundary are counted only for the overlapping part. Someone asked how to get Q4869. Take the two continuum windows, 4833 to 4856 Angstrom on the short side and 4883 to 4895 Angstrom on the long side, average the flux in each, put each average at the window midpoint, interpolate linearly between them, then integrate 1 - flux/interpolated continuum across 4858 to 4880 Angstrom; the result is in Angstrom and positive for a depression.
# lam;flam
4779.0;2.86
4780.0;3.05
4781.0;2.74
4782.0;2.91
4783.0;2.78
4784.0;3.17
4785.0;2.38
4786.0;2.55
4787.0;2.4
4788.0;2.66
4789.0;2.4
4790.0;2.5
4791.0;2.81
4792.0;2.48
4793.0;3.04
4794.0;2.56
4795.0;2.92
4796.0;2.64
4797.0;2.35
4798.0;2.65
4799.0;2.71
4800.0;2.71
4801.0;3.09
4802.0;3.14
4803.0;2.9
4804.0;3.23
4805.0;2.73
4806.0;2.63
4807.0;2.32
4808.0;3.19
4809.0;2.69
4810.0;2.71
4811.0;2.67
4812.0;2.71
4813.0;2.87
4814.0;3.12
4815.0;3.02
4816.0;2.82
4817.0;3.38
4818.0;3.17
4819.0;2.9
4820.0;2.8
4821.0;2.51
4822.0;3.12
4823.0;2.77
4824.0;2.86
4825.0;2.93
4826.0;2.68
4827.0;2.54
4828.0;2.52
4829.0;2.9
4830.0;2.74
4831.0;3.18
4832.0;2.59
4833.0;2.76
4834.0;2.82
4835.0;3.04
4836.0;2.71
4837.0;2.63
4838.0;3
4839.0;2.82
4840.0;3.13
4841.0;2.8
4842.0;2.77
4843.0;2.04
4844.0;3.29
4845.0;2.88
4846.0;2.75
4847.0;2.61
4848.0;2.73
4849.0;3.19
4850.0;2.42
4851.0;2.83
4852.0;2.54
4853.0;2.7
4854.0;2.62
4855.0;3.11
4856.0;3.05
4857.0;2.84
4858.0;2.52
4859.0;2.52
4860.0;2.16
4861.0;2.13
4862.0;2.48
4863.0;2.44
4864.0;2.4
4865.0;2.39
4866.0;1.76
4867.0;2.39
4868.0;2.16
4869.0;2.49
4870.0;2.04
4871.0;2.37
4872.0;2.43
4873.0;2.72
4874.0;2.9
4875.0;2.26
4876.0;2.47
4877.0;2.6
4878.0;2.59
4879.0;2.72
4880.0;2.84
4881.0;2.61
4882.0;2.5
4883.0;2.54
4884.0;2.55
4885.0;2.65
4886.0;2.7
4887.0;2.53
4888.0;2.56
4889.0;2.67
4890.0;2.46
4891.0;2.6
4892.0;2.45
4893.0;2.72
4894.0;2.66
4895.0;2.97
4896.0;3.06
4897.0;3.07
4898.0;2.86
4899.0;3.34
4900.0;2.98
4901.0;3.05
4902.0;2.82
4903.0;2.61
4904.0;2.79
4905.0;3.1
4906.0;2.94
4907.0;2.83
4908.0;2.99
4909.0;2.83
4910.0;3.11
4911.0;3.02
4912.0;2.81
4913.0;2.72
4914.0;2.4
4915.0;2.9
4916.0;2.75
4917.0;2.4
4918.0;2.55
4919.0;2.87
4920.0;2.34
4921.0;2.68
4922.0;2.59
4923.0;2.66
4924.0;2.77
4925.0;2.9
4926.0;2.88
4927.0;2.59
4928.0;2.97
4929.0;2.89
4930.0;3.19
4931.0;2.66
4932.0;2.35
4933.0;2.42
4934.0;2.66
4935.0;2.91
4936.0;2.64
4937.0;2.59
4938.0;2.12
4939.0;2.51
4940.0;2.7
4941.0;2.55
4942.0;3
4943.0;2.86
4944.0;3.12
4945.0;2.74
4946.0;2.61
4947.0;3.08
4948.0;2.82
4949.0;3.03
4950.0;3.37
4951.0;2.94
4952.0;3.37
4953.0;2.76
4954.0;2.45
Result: 2.27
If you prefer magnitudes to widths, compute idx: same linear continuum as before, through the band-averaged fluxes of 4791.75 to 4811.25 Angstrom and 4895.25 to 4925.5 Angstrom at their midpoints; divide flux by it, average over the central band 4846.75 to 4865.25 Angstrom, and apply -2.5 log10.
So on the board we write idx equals 0.07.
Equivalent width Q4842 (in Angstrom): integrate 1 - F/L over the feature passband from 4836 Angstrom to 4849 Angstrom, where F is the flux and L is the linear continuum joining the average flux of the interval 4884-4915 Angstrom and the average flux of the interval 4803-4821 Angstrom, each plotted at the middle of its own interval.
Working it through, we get 0.2 Angstrom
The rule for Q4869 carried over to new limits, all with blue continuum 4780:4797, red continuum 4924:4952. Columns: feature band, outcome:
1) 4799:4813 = -0.6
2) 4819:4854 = -0.8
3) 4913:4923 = 0.6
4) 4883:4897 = 0.4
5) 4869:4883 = 1.1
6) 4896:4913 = -1.1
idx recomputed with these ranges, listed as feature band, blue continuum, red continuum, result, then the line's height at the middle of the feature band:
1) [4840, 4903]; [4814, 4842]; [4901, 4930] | 0.074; 2.82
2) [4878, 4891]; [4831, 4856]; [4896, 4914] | 0.107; 2.88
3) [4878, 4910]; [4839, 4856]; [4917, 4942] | -0.023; 2.72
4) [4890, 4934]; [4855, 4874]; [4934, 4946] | -0.076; 2.6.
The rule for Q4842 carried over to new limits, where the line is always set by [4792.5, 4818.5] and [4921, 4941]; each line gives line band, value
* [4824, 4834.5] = 0.16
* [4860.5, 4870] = 1.67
